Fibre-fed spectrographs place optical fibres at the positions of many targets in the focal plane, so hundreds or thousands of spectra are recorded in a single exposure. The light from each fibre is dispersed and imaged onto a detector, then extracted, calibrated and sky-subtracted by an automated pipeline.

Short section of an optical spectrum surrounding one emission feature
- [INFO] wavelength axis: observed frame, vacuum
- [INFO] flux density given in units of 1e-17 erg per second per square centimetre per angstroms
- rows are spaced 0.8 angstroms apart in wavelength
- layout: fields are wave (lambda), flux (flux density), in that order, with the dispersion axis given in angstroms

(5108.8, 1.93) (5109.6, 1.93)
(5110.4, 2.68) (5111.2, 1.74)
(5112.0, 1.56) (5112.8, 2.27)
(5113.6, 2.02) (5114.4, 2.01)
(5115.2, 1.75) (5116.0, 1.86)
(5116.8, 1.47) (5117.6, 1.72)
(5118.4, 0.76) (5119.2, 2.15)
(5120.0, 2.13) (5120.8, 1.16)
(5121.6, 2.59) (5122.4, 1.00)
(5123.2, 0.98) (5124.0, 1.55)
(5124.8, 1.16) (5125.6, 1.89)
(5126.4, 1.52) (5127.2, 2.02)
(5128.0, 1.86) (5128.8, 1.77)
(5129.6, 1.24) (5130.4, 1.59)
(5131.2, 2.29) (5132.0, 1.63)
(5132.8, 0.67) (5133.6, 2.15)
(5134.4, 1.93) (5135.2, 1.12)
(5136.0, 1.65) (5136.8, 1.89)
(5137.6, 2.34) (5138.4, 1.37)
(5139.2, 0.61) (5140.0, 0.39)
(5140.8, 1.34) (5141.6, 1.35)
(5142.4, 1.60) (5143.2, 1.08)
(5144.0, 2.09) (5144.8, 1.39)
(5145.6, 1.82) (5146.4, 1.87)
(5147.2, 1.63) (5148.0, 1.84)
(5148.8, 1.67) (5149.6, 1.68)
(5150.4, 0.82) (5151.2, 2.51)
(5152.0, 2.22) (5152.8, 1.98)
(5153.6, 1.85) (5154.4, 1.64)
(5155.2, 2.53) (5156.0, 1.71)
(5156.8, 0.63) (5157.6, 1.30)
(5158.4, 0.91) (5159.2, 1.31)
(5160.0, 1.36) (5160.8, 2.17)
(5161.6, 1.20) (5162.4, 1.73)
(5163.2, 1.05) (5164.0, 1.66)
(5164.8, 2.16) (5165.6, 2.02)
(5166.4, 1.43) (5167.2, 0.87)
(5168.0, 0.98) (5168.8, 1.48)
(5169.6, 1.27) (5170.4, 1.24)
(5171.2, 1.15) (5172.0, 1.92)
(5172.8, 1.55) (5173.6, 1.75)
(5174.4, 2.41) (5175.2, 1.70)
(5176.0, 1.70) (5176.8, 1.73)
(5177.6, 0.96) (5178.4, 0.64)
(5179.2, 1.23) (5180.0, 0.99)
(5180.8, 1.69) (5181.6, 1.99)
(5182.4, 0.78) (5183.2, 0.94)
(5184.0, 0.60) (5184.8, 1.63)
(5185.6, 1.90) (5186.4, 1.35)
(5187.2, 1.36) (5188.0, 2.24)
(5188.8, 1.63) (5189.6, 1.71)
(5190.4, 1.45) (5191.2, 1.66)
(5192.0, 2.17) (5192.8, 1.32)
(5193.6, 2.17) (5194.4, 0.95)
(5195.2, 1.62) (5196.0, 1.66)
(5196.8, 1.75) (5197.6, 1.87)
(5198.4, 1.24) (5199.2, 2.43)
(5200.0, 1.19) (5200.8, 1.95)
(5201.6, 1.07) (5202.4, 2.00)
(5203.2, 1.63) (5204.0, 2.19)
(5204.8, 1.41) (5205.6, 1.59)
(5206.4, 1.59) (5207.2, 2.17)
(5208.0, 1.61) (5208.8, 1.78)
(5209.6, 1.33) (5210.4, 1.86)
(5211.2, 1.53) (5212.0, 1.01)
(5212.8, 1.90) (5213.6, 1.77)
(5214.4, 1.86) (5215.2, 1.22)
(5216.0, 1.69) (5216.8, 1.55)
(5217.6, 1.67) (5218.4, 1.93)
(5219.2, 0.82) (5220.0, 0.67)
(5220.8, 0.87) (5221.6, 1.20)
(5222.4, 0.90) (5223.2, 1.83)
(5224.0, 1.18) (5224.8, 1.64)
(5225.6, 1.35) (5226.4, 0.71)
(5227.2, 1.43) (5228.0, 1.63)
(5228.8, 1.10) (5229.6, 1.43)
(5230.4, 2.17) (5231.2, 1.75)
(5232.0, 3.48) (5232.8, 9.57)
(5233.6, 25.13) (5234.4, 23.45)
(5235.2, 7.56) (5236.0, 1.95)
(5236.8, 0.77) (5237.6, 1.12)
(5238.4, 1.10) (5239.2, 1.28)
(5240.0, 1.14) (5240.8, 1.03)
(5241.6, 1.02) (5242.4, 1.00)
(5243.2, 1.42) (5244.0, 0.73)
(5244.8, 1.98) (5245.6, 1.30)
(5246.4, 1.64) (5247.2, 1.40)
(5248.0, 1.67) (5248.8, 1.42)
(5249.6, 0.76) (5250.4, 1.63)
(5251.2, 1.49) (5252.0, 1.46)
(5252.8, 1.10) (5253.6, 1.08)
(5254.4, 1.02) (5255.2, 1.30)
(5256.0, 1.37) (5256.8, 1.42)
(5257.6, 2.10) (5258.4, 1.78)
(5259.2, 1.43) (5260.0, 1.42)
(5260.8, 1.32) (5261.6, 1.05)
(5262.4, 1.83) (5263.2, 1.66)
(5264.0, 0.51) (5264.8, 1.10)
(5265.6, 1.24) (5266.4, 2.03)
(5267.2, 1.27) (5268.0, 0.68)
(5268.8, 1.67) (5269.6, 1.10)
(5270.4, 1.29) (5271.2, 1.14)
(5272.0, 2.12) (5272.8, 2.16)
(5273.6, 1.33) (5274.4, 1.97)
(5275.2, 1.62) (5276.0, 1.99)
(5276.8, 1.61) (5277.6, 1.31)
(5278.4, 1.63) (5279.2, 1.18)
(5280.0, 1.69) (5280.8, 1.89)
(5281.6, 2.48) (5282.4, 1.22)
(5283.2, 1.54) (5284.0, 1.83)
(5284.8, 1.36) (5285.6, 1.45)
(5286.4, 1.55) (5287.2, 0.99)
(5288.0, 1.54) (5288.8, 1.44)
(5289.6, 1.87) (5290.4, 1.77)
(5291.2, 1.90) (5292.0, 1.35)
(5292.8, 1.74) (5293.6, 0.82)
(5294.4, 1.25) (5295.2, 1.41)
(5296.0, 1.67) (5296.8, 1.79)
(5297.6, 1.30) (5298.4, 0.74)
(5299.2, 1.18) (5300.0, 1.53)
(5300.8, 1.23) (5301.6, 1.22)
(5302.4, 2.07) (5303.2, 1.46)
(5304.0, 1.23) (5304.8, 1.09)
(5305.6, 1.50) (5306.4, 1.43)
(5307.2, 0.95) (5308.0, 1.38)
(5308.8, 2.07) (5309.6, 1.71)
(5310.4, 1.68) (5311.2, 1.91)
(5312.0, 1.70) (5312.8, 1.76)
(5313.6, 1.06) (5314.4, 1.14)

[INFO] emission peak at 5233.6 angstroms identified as H-beta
